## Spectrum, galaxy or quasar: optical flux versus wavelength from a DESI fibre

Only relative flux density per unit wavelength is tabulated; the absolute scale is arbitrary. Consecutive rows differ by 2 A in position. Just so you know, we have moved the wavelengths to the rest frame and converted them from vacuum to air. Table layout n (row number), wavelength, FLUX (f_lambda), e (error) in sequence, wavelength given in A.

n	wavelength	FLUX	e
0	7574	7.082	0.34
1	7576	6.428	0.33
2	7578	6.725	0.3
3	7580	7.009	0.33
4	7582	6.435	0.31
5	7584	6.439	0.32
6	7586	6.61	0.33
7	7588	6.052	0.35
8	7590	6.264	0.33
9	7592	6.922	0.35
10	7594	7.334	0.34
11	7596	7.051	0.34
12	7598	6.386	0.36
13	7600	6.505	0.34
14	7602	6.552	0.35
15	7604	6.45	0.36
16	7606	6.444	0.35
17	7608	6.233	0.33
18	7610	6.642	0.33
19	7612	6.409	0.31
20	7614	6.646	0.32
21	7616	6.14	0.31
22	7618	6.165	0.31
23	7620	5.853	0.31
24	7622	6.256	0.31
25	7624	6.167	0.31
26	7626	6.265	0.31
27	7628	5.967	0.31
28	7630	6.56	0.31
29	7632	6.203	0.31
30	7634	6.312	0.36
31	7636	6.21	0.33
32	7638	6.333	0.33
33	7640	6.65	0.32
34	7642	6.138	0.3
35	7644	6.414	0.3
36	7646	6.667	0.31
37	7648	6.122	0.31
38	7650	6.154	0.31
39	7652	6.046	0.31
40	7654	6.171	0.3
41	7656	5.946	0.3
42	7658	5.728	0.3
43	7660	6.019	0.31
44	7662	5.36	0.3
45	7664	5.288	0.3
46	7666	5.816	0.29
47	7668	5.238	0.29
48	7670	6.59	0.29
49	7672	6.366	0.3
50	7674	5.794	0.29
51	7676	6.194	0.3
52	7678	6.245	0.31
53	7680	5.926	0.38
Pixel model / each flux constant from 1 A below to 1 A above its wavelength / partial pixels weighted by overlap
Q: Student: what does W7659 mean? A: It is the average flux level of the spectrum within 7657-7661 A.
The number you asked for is 5.87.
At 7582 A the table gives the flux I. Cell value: 6.435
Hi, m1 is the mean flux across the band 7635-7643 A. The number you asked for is 6.33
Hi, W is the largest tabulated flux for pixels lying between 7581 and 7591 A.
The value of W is 6.61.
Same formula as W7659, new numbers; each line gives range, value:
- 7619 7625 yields 6.09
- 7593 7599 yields 6.92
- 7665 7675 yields 5.96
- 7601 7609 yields 6.42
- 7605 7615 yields 6.47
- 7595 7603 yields 6.62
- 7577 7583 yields 6.72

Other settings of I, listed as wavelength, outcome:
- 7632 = 6.203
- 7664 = 5.288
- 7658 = 5.728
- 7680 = 5.926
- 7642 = 6.138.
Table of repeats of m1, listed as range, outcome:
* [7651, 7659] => 5.97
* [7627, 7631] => 6.26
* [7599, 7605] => 6.5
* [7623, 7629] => 6.13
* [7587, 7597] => 6.72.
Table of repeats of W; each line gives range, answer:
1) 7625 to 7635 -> 6.56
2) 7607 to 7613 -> 6.642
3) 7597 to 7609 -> 6.552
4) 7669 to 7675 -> 6.59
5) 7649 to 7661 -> 6.171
